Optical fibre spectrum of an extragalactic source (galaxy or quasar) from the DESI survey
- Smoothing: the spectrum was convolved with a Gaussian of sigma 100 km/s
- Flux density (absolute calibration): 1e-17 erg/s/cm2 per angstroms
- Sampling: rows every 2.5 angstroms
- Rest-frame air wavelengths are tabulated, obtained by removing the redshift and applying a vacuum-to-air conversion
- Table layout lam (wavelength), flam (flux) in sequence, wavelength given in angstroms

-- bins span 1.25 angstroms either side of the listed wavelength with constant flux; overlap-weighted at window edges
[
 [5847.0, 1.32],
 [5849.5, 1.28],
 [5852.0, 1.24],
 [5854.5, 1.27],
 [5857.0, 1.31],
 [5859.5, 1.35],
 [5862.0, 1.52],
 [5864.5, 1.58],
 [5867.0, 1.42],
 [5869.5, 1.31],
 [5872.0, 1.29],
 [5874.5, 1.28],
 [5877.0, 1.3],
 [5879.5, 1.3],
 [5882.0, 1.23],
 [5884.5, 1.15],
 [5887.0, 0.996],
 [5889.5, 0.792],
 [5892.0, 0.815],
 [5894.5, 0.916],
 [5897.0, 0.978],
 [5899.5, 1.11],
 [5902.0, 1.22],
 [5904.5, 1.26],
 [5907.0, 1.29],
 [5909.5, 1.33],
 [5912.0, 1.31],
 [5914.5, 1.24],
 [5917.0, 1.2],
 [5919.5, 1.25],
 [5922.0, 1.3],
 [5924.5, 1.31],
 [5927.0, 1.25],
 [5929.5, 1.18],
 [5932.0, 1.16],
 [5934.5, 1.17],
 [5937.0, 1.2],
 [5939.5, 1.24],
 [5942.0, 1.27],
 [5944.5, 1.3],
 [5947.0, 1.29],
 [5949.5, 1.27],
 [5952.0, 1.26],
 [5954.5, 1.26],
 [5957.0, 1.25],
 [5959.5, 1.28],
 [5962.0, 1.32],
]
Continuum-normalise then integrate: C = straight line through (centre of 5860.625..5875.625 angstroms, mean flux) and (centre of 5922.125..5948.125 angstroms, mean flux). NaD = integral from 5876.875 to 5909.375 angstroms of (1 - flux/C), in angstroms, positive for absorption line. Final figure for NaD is 5.7 angstroms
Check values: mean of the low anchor 1.4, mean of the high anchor 1.24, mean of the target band 1.11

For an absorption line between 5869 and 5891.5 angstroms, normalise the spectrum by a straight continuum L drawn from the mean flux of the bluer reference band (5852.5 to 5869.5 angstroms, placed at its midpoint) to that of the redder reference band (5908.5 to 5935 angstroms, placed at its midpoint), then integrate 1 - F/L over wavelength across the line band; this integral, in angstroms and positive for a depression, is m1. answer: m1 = 3.0 angstroms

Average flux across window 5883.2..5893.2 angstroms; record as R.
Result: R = 0.94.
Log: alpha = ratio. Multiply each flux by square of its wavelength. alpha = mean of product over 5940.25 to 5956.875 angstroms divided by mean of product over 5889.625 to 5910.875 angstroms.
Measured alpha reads 1.18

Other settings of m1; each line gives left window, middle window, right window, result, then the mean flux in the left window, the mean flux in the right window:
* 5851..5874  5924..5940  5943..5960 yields 1.0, 1.36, 1.27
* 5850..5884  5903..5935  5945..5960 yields 1.1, 1.33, 1.27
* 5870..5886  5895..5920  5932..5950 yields 0.8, 1.26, 1.24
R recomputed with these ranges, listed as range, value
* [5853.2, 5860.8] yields 1.31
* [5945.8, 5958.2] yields 1.27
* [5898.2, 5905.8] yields 1.2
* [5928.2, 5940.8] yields 1.19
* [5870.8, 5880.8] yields 1.29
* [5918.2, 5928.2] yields 1.28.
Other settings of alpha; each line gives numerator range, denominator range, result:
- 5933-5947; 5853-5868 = 0.91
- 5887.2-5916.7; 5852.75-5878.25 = 0.83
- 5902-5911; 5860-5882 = 0.95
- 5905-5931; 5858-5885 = 0.96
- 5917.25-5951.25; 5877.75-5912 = 1.13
